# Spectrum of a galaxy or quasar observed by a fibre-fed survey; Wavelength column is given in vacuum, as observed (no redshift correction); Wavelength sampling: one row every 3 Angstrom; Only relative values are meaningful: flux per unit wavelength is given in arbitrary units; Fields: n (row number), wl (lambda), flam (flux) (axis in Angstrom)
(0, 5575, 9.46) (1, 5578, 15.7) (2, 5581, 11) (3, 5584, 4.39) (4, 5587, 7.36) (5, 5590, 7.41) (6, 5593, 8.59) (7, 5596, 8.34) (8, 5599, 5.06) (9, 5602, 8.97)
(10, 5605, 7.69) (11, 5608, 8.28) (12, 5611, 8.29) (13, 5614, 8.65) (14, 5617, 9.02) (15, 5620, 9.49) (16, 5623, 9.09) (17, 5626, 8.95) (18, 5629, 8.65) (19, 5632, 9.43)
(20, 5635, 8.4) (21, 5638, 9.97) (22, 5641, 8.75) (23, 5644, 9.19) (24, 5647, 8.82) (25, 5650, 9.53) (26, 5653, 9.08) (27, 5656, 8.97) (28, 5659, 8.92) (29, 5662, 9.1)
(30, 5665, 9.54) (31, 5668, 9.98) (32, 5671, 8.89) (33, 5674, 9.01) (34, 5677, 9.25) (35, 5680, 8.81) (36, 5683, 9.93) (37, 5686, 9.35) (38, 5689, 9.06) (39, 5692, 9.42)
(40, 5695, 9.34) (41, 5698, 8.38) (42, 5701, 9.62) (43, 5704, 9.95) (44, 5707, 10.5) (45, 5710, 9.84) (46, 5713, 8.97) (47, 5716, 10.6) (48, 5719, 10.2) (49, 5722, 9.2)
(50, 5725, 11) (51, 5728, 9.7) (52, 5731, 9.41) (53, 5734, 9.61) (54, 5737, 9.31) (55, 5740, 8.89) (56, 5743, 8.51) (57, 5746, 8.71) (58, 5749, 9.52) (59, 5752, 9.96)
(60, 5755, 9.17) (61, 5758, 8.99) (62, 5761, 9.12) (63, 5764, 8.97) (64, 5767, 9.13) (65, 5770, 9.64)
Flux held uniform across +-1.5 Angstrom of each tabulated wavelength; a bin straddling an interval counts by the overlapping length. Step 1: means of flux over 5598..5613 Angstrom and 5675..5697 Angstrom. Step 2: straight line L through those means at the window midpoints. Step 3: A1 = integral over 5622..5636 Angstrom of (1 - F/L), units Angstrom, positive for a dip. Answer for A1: -1.2 Angstrom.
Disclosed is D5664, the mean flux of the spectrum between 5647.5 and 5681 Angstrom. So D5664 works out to 9.18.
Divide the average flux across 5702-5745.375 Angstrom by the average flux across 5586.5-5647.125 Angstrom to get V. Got 1.14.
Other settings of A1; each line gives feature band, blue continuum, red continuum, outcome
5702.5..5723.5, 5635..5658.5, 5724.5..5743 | -1.1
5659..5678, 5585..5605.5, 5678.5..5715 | -0.7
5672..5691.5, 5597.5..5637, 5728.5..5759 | -0.8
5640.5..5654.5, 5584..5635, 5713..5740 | -0.6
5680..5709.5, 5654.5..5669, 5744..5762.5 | -0.7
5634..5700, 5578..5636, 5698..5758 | -1.3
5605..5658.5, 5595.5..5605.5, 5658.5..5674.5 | -4.2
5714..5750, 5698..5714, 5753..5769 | -0.5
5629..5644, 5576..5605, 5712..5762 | -0.5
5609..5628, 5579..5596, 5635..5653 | -0.5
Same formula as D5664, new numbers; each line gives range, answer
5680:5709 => 9.48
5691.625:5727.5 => 9.76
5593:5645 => 8.6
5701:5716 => 9.87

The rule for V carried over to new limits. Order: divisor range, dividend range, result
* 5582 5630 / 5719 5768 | 1.16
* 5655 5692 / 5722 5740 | 1.05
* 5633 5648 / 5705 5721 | 1.10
